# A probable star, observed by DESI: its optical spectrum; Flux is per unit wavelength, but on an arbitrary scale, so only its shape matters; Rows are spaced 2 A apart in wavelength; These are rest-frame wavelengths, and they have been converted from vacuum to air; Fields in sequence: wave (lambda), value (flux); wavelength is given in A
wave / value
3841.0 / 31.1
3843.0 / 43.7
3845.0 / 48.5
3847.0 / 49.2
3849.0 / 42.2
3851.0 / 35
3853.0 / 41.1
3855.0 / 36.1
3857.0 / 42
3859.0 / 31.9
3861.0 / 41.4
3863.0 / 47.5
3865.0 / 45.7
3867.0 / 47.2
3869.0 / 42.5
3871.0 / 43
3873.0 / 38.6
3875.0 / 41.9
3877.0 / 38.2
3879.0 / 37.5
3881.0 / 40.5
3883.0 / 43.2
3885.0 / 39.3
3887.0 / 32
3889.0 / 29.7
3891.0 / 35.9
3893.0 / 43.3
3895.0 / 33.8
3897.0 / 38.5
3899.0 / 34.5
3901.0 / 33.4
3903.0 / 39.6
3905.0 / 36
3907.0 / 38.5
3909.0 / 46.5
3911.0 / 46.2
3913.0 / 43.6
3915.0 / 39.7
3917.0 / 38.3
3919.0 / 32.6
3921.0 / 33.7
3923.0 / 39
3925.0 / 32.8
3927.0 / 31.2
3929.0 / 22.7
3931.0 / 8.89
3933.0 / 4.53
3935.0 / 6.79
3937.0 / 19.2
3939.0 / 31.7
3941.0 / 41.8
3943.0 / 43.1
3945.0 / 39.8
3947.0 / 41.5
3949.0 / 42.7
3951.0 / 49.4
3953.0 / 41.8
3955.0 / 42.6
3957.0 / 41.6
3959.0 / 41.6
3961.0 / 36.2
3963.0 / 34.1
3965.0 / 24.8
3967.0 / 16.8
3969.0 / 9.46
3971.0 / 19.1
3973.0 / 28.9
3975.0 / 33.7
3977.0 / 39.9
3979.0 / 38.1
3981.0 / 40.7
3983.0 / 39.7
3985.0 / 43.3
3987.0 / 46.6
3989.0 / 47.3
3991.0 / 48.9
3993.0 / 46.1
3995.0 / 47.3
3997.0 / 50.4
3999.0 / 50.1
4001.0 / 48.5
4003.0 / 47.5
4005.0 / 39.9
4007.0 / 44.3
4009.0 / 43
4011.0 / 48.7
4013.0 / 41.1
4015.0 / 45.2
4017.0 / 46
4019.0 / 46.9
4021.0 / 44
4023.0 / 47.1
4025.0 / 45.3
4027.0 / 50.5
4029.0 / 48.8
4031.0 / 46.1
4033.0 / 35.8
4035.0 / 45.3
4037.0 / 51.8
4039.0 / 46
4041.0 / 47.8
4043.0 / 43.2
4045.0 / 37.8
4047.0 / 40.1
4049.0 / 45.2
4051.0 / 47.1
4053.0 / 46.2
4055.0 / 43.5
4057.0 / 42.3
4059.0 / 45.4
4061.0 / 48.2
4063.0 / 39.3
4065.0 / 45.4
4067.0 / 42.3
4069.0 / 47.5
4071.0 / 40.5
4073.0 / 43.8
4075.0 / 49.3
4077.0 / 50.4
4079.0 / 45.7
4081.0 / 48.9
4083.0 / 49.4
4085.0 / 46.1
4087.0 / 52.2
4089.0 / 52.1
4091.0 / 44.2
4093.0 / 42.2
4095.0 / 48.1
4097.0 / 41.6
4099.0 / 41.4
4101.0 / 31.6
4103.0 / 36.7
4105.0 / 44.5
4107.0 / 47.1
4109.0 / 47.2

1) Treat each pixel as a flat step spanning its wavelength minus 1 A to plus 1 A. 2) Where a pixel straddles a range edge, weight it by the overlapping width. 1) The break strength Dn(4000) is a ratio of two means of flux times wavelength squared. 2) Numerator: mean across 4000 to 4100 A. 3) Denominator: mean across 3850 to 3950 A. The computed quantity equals 1.35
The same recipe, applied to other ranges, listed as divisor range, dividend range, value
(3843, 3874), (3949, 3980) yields 0.84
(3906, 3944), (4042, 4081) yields 1.51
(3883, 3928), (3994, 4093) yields 1.31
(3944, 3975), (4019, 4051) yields 1.38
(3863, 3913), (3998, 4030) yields 1.24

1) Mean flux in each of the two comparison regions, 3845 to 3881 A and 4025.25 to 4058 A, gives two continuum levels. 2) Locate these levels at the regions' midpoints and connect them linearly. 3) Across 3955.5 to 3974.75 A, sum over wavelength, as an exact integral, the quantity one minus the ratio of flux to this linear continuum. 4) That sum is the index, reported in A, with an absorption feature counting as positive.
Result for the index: 6.5 A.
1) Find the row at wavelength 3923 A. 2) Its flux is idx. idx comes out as 39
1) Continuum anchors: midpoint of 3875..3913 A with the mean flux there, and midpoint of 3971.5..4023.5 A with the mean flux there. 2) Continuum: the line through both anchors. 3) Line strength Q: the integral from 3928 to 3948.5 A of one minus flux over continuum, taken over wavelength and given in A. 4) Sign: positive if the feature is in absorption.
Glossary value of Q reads 7.2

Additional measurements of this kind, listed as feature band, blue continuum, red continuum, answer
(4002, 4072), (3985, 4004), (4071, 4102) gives 3.1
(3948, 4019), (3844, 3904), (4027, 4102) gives 4.3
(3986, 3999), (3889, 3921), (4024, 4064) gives -1.7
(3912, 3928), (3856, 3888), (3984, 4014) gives 2.4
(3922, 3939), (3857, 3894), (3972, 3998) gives 8.2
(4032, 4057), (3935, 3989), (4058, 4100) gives -0.7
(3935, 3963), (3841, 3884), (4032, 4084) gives 3.2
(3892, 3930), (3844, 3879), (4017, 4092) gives 5.1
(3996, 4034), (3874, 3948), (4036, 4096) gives -3.4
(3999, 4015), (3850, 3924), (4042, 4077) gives -0.9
